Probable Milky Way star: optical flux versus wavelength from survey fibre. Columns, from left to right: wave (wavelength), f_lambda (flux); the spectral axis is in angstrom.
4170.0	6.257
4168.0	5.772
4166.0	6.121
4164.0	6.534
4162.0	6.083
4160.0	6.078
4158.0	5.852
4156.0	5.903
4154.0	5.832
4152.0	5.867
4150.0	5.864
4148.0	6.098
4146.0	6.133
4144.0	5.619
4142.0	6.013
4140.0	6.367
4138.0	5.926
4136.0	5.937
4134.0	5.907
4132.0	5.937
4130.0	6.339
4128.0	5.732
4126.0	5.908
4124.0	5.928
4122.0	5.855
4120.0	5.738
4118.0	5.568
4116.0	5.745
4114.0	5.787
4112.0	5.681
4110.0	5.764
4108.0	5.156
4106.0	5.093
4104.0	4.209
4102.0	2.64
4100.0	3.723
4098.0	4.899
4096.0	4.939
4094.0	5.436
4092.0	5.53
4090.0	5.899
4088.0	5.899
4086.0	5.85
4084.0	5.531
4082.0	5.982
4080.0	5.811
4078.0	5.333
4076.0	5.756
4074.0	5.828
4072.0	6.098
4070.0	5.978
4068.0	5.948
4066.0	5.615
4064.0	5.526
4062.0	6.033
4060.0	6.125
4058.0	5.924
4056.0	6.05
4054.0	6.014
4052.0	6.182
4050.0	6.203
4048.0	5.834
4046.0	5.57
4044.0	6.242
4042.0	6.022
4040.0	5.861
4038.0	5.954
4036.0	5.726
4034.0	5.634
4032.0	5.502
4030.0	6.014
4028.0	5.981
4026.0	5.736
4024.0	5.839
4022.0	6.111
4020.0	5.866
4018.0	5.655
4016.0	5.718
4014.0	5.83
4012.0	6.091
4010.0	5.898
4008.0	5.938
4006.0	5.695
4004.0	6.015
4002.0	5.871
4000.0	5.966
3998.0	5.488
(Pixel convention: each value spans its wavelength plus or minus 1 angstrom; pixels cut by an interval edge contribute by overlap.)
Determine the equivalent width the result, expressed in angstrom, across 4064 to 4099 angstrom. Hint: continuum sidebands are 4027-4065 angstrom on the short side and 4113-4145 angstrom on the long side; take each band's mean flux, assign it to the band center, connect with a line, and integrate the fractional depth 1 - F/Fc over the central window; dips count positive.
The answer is 1.4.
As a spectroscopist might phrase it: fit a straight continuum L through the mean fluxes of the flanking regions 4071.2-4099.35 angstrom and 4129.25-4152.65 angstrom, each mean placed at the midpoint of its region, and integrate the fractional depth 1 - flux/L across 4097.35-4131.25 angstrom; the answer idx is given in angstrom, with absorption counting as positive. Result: 3.1 angstrom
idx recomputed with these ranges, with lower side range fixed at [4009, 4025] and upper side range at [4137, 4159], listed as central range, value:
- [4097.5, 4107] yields 3.0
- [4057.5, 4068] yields 0.1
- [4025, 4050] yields 0.1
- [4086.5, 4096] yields 0.5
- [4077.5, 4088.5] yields 0.3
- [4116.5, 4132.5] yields 0.2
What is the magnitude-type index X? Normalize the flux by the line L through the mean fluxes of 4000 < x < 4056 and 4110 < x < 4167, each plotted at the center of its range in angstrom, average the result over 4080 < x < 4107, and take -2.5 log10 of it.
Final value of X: 0.17 mag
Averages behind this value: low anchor 5.89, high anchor 5.94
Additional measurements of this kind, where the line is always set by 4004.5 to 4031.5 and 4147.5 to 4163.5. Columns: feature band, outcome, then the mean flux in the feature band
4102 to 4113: 0.20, 4.95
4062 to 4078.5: 0.02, 5.79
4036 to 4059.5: -0.02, 5.98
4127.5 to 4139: 0.00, 5.97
